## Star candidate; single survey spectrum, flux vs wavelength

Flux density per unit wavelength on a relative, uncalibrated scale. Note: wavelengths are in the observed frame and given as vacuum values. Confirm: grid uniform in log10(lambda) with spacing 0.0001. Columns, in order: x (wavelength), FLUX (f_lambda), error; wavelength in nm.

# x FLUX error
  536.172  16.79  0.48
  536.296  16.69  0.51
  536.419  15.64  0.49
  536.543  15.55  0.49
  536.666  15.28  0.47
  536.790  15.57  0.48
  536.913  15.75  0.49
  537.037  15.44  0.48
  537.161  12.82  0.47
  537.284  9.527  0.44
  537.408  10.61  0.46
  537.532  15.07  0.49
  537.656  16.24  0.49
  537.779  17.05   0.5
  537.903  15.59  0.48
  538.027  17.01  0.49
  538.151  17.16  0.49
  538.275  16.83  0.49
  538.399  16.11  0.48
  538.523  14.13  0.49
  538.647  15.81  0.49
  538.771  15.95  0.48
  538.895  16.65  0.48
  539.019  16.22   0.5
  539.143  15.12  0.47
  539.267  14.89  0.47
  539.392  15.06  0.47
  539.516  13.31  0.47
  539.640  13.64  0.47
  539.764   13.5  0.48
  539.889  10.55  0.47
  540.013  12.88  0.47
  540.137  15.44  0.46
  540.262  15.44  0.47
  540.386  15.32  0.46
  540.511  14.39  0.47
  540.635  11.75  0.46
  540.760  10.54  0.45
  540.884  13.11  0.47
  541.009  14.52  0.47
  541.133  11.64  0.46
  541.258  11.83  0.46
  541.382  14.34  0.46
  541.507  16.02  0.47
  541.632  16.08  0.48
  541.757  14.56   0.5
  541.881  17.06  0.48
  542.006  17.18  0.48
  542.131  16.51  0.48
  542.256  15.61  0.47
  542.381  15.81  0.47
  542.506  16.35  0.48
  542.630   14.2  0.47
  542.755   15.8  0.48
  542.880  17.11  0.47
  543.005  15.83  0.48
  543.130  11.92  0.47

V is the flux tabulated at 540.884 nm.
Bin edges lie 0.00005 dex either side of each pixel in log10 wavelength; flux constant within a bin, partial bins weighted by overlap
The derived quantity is 13.11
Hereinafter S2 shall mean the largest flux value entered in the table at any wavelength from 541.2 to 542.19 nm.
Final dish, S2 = 17.18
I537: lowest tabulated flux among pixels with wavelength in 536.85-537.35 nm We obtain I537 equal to 9.527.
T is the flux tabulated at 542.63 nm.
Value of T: 14.2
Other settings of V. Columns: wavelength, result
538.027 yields 17.01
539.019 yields 16.22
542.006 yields 17.18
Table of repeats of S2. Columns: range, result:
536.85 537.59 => 15.75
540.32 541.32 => 15.32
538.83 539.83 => 16.65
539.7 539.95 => 13.5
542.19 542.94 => 17.11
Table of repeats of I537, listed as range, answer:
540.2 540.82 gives 10.54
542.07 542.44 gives 15.61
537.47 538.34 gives 15.07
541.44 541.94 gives 14.56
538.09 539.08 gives 14.13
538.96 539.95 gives 10.55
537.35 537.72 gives 10.61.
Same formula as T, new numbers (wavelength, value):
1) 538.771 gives 15.95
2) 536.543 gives 15.55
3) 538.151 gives 17.16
